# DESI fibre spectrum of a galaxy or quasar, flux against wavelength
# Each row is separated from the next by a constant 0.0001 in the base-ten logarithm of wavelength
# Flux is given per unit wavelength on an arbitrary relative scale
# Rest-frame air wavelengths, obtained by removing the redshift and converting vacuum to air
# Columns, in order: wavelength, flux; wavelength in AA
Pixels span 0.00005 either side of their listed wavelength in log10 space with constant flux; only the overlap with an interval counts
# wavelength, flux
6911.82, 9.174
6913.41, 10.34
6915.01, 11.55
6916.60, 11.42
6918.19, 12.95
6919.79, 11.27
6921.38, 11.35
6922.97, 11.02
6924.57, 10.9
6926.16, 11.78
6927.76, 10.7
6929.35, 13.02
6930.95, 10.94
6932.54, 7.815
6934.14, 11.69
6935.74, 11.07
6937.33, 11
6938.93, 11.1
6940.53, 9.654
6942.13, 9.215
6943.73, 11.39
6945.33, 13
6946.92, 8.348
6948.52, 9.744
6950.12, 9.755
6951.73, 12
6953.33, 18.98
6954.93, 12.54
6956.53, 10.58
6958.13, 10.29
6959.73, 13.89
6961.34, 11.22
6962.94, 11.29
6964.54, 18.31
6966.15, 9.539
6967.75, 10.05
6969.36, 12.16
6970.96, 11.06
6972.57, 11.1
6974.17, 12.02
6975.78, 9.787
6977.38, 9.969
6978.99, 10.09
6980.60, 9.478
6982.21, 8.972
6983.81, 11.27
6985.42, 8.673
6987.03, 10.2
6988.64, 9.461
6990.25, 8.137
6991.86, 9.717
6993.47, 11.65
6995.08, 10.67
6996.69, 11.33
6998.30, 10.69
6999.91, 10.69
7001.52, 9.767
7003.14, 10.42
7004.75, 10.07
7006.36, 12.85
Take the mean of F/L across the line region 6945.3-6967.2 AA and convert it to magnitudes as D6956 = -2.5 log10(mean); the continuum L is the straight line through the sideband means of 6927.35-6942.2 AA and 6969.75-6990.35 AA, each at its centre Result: -0.16 mag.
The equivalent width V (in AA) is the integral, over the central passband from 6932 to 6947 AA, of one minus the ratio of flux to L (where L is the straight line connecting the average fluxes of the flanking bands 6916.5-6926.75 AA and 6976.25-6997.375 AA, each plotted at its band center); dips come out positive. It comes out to 0.7 AA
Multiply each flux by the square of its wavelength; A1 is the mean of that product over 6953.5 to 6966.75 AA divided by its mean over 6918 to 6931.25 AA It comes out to 1.10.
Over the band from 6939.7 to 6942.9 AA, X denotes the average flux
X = 9.44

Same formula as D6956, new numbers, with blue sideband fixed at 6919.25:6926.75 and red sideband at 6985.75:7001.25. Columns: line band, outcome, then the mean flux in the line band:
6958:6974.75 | -0.129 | 12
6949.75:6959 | -0.158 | 12.5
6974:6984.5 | 0.034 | 10.1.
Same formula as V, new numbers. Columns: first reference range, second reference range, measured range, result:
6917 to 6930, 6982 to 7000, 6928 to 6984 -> -1.6 AA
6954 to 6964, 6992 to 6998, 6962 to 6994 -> 2.3 AA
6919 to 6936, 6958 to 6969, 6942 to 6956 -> 0.0 AA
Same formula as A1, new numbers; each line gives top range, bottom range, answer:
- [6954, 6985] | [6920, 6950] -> 1.06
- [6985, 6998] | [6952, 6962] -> 0.79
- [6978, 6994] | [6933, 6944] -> 0.93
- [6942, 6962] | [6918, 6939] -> 1.06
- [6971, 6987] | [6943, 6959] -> 0.88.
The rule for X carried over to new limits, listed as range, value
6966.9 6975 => 11.3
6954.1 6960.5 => 11.9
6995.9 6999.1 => 11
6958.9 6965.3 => 13.6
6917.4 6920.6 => 12.1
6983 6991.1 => 9.55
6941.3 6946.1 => 11.2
